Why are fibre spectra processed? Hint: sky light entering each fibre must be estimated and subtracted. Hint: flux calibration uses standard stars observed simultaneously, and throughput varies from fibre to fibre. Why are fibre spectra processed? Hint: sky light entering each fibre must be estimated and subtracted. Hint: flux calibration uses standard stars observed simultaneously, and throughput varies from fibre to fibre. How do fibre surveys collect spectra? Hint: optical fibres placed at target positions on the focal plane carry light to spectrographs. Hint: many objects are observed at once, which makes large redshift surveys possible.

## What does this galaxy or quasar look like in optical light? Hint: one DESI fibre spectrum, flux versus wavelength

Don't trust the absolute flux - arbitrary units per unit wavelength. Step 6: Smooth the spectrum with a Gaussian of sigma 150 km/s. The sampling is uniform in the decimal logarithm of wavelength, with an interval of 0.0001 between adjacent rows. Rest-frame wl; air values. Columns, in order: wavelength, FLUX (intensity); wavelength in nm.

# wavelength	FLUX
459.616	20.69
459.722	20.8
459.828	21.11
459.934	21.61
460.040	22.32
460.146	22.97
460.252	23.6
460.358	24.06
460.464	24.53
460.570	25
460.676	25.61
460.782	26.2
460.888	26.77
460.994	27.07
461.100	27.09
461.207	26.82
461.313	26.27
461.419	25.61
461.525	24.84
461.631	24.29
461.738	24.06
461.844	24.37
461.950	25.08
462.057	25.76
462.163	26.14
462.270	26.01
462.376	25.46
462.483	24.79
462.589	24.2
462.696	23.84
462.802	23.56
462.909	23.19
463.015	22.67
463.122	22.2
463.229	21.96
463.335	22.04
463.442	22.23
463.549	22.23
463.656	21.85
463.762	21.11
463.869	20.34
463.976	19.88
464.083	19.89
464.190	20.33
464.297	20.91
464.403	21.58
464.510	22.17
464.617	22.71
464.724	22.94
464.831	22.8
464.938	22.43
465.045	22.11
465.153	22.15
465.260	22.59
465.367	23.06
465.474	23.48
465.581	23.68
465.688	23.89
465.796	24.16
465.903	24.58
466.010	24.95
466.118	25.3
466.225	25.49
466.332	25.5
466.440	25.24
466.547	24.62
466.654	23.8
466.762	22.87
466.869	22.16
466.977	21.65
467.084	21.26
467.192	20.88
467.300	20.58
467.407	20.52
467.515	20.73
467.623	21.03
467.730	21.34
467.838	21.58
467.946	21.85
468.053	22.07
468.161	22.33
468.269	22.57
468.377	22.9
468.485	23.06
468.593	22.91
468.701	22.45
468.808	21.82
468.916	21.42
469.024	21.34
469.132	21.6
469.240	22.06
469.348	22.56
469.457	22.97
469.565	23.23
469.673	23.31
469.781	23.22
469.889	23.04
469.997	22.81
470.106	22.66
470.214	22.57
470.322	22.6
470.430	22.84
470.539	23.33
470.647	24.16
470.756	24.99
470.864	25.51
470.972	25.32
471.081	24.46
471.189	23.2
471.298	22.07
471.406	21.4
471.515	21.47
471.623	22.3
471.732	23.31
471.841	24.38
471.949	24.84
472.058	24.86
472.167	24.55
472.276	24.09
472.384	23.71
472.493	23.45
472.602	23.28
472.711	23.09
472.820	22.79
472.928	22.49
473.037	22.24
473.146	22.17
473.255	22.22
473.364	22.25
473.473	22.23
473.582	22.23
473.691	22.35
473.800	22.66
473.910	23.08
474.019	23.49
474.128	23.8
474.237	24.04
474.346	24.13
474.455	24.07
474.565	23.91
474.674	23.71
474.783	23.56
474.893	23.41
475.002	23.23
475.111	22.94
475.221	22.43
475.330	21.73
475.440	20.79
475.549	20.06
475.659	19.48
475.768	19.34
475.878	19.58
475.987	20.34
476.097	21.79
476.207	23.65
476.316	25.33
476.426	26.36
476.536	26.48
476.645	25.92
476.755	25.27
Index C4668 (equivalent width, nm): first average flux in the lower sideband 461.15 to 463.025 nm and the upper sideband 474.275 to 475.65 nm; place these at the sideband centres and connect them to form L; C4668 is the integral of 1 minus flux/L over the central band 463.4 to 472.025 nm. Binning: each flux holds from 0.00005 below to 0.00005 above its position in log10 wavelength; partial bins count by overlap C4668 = 0.45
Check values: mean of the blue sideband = 24.9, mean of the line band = 22.7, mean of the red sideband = 22.7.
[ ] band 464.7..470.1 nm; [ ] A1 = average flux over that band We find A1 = 22.7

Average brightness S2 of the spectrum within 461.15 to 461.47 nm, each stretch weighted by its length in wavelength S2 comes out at 26.2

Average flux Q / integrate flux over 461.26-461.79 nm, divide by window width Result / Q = 25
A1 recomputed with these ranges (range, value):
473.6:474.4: 23.3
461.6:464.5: 22.9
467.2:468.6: 21.7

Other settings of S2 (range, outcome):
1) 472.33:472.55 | 23.6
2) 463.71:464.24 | 20.3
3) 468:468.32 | 22.3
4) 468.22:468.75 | 22.8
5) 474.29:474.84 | 23.9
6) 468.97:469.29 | 21.7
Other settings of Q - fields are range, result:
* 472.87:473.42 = 22.3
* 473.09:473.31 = 22.2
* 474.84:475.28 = 23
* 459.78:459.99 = 21.4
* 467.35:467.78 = 20.9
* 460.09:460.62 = 24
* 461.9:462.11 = 25.4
